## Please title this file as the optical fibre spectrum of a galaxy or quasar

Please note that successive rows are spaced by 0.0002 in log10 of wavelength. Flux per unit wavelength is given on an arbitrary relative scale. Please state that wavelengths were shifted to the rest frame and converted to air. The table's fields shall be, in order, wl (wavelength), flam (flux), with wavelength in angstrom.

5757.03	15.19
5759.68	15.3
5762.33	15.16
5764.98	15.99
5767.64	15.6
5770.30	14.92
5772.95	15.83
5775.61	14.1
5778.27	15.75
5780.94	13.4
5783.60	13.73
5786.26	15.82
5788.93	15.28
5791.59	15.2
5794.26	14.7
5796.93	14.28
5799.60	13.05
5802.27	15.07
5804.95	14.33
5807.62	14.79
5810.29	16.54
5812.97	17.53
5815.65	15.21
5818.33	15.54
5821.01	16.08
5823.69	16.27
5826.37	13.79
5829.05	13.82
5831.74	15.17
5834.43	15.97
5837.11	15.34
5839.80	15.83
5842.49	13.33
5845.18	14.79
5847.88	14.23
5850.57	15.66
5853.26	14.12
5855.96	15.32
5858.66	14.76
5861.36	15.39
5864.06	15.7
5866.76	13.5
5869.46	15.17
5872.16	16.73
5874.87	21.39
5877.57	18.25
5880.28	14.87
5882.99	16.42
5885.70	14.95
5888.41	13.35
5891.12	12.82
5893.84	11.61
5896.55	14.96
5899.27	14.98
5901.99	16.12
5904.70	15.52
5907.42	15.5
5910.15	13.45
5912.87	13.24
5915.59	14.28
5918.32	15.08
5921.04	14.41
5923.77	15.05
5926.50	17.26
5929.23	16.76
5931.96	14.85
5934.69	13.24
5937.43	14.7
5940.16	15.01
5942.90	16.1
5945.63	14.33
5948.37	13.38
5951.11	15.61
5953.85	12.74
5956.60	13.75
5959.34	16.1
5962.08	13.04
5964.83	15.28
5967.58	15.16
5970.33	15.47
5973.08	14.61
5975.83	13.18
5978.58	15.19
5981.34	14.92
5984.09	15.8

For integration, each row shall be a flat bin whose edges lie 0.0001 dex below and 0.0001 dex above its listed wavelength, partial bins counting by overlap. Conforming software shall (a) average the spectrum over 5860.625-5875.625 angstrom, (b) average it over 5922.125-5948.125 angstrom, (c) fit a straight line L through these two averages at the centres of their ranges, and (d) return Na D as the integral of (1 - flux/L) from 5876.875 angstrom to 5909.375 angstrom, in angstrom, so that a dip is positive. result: 1.9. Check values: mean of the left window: 16.2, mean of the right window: 15.2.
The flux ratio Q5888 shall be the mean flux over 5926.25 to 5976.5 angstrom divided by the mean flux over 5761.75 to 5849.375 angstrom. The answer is 1.0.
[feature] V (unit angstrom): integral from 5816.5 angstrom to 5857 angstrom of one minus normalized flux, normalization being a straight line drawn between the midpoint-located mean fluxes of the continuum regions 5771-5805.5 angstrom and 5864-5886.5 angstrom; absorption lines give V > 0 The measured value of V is 1.6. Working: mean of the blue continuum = 14.7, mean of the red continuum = 16.4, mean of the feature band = 15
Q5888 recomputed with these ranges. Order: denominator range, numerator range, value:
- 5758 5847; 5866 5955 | 1.00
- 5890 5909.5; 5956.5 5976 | 1.02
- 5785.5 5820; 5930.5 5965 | 0.95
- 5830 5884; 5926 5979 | 0.95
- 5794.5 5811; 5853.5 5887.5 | 1.09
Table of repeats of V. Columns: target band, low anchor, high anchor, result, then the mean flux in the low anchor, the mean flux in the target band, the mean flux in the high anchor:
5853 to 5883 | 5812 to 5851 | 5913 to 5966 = -1.93 angstrom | 15.2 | 16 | 14.8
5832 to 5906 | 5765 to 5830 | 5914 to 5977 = -1.56 angstrom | 15.1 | 15.2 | 14.8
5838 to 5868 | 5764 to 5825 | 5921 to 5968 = 0.47 angstrom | 15.2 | 14.8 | 14.8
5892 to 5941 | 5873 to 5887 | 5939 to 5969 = 3.43 angstrom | 17.2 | 14.8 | 14.6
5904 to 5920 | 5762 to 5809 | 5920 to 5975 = 0.39 angstrom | 14.8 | 14.5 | 14.8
